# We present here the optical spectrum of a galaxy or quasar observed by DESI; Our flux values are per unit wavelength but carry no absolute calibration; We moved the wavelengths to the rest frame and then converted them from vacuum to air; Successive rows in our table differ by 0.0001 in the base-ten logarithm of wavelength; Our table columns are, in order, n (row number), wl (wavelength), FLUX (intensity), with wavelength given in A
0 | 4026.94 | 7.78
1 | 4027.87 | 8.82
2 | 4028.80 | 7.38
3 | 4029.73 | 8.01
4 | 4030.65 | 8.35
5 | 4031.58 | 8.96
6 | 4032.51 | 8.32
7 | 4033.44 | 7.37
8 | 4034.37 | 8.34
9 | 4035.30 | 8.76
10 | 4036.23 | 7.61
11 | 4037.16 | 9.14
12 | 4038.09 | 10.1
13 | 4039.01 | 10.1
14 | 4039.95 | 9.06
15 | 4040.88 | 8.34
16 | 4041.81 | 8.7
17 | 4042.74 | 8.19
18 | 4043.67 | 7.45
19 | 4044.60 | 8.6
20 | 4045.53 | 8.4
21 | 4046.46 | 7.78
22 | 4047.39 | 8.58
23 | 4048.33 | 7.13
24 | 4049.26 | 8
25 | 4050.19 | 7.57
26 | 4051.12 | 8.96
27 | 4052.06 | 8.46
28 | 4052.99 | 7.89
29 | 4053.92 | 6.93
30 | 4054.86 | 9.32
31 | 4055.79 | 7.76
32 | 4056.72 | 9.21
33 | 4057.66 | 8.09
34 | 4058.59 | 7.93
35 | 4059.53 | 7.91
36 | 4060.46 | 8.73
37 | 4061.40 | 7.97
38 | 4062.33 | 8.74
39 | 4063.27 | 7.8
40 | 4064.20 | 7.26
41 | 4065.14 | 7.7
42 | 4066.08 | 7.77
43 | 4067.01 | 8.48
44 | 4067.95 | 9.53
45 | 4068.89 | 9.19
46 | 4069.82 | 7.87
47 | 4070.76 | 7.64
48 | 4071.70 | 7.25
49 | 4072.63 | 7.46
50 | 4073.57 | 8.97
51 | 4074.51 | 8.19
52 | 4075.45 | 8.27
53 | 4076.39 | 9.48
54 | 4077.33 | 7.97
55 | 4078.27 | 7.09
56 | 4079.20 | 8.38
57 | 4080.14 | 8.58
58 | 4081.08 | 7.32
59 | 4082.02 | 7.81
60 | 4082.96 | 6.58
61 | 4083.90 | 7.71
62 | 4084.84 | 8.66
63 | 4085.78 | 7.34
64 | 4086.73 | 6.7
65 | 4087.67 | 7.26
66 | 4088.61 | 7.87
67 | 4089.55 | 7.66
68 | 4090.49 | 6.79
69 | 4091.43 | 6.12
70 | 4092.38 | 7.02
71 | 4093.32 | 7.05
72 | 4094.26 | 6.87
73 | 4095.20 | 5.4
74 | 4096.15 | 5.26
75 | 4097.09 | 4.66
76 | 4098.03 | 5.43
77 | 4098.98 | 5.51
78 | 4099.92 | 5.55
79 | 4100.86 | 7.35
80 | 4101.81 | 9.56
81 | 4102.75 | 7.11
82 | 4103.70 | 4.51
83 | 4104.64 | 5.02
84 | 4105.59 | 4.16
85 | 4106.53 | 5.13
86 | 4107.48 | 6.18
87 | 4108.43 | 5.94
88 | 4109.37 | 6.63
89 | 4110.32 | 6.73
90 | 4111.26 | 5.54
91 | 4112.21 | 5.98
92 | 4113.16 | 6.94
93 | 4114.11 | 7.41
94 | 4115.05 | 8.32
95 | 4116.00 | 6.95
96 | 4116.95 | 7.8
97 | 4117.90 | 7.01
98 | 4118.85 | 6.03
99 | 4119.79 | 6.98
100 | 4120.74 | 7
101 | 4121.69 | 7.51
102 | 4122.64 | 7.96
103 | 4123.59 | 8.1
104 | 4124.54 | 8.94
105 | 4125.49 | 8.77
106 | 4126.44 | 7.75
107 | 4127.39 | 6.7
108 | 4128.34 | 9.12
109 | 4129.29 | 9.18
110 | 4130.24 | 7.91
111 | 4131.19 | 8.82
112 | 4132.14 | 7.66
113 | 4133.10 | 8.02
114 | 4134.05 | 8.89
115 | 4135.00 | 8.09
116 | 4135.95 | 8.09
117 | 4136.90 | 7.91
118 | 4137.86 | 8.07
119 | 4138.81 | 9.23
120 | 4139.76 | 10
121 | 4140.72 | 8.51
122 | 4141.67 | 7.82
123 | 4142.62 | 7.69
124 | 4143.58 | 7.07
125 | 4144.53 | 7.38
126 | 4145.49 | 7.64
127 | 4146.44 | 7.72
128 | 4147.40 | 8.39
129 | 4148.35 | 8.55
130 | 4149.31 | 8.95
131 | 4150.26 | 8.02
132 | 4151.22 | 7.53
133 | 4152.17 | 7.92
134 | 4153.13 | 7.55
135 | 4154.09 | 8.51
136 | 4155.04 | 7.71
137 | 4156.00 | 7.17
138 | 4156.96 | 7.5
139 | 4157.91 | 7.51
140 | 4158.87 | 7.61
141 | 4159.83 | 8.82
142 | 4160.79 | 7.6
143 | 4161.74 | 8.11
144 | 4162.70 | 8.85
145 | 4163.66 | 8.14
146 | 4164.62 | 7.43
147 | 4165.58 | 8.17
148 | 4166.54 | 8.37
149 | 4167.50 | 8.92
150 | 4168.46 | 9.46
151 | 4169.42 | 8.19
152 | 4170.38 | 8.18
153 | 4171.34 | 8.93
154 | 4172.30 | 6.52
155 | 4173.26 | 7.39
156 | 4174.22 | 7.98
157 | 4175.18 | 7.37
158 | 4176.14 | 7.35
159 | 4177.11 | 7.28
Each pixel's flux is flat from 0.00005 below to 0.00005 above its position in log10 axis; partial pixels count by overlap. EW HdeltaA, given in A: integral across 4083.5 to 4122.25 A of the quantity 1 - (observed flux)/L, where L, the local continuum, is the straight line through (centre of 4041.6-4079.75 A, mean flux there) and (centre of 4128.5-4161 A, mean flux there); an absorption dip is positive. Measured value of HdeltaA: 7.3 A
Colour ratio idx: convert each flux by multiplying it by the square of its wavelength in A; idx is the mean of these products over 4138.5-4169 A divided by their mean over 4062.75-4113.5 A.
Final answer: 1.18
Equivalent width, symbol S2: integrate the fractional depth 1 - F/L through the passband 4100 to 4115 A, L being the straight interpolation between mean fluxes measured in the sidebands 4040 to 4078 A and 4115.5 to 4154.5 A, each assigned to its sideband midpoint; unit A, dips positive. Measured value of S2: 3.25 A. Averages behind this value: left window 8.19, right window 7.99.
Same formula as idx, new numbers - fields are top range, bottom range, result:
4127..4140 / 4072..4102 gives 1.19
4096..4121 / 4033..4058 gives 0.78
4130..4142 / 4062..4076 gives 1.07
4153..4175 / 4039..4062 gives 1.03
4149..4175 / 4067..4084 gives 1.03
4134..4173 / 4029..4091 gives 1.04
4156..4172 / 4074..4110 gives 1.24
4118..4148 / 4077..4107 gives 1.22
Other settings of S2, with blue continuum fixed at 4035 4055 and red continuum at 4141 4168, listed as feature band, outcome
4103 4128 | 4.1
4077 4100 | 3.7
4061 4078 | 0.2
